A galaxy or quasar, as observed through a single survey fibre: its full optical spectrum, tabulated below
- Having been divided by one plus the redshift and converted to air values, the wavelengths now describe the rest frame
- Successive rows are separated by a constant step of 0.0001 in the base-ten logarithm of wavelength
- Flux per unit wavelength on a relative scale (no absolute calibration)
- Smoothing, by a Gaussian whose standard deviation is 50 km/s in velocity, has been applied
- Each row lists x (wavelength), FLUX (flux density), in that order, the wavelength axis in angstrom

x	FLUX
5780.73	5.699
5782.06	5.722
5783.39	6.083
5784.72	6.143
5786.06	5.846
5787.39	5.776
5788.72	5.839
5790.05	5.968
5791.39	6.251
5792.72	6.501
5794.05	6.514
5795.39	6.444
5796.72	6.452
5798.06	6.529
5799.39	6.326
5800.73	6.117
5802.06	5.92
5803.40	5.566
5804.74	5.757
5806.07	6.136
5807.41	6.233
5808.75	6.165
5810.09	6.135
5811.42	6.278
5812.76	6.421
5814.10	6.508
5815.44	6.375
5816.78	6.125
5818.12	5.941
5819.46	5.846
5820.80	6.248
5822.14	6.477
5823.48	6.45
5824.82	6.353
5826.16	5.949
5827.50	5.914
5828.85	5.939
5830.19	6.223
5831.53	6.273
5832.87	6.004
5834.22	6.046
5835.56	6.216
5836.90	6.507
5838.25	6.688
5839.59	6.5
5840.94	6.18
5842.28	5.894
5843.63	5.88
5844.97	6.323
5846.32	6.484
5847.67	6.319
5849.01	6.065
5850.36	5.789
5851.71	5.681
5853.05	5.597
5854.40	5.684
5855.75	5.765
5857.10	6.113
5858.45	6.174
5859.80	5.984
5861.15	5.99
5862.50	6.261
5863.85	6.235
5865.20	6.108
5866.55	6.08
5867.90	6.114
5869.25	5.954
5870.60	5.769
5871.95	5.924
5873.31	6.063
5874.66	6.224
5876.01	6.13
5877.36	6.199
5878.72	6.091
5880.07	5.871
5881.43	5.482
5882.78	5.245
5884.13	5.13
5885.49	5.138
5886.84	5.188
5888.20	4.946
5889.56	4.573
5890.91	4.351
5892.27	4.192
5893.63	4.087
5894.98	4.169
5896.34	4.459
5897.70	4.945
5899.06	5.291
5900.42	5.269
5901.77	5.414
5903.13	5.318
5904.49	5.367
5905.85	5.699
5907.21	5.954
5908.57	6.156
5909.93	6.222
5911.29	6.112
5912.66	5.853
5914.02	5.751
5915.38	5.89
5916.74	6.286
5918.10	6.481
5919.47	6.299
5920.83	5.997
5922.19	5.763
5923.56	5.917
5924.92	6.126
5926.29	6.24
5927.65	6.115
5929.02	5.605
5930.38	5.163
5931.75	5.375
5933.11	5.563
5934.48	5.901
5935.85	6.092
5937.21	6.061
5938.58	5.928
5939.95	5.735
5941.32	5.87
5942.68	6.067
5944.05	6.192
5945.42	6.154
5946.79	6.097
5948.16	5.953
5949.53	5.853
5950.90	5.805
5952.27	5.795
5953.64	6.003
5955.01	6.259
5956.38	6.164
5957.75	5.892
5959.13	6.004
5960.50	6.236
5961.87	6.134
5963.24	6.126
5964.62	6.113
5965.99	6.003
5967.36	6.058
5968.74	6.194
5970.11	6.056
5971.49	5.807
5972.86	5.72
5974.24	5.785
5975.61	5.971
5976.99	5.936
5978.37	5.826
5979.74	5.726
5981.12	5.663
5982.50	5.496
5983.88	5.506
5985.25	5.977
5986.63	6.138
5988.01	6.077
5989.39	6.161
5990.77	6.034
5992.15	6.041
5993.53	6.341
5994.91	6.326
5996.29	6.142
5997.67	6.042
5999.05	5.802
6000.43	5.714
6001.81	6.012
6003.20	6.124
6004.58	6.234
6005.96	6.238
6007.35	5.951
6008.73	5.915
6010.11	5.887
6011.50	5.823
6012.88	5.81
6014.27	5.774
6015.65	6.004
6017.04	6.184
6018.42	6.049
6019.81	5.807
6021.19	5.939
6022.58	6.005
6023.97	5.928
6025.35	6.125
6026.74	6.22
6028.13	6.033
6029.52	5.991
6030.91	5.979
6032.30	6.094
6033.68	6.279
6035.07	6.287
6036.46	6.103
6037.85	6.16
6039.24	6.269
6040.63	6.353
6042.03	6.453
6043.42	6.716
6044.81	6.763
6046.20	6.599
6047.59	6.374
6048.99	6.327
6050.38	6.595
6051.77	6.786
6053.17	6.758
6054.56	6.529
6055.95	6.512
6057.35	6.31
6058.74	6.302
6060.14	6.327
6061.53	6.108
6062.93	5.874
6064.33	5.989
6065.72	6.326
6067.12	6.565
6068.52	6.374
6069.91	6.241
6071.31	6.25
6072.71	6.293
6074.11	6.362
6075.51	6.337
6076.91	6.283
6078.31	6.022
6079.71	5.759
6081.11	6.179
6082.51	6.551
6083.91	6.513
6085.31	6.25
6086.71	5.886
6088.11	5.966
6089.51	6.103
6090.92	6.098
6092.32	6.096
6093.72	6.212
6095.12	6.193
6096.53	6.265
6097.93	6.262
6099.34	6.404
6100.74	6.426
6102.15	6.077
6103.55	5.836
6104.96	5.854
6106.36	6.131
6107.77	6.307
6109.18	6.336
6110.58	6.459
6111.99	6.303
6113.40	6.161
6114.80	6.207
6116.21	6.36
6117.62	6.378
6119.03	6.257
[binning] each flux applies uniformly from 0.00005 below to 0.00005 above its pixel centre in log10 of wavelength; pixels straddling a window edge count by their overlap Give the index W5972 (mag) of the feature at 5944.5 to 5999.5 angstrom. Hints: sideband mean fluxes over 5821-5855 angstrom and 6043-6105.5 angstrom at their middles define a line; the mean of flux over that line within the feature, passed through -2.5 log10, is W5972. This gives 0.04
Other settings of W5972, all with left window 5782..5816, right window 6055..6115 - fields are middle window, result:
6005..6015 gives 0.050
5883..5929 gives 0.132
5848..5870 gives 0.034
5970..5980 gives 0.063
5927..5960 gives 0.051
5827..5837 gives 0.008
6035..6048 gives -0.035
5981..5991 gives 0.056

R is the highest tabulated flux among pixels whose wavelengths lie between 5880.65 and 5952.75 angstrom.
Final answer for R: 6.481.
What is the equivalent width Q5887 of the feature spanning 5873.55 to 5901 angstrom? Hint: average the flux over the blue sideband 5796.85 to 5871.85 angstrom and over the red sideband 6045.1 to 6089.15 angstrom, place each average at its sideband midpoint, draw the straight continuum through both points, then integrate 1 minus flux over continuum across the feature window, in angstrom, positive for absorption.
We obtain 4.5 angstrom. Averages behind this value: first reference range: 6.12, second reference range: 6.31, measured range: 5.16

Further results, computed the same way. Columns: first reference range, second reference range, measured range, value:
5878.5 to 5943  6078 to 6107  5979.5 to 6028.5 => -1.0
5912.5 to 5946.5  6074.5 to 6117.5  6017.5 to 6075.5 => -1.5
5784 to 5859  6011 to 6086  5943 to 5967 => 0.6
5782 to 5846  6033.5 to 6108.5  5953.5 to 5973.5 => 0.6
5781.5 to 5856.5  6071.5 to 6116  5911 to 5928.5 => 0.3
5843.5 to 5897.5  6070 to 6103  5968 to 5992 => 0.1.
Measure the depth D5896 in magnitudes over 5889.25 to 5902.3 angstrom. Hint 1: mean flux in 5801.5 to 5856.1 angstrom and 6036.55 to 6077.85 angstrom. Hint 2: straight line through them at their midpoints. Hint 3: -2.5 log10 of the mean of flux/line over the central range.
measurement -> 0.31 mag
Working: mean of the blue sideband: 6.12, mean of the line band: 4.67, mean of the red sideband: 6.38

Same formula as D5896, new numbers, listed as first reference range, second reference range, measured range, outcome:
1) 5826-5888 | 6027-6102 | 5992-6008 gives 0.02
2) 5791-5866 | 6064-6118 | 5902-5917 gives 0.06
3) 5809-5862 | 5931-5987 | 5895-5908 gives 0.15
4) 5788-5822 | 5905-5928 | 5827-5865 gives 0.01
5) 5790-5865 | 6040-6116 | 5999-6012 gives 0.05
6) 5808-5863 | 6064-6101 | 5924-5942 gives 0.06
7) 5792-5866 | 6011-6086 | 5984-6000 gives 0.03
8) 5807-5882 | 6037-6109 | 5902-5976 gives 0.04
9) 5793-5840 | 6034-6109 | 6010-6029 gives 0.05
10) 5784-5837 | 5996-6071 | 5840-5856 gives 0.03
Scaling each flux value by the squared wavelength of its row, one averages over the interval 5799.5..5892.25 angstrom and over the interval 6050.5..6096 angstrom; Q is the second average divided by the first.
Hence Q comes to 1.13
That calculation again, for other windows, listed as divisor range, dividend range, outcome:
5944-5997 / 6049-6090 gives 1.08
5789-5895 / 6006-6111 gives 1.12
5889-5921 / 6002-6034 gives 1.15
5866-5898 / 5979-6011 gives 1.16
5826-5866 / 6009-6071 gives 1.09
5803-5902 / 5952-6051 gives 1.09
